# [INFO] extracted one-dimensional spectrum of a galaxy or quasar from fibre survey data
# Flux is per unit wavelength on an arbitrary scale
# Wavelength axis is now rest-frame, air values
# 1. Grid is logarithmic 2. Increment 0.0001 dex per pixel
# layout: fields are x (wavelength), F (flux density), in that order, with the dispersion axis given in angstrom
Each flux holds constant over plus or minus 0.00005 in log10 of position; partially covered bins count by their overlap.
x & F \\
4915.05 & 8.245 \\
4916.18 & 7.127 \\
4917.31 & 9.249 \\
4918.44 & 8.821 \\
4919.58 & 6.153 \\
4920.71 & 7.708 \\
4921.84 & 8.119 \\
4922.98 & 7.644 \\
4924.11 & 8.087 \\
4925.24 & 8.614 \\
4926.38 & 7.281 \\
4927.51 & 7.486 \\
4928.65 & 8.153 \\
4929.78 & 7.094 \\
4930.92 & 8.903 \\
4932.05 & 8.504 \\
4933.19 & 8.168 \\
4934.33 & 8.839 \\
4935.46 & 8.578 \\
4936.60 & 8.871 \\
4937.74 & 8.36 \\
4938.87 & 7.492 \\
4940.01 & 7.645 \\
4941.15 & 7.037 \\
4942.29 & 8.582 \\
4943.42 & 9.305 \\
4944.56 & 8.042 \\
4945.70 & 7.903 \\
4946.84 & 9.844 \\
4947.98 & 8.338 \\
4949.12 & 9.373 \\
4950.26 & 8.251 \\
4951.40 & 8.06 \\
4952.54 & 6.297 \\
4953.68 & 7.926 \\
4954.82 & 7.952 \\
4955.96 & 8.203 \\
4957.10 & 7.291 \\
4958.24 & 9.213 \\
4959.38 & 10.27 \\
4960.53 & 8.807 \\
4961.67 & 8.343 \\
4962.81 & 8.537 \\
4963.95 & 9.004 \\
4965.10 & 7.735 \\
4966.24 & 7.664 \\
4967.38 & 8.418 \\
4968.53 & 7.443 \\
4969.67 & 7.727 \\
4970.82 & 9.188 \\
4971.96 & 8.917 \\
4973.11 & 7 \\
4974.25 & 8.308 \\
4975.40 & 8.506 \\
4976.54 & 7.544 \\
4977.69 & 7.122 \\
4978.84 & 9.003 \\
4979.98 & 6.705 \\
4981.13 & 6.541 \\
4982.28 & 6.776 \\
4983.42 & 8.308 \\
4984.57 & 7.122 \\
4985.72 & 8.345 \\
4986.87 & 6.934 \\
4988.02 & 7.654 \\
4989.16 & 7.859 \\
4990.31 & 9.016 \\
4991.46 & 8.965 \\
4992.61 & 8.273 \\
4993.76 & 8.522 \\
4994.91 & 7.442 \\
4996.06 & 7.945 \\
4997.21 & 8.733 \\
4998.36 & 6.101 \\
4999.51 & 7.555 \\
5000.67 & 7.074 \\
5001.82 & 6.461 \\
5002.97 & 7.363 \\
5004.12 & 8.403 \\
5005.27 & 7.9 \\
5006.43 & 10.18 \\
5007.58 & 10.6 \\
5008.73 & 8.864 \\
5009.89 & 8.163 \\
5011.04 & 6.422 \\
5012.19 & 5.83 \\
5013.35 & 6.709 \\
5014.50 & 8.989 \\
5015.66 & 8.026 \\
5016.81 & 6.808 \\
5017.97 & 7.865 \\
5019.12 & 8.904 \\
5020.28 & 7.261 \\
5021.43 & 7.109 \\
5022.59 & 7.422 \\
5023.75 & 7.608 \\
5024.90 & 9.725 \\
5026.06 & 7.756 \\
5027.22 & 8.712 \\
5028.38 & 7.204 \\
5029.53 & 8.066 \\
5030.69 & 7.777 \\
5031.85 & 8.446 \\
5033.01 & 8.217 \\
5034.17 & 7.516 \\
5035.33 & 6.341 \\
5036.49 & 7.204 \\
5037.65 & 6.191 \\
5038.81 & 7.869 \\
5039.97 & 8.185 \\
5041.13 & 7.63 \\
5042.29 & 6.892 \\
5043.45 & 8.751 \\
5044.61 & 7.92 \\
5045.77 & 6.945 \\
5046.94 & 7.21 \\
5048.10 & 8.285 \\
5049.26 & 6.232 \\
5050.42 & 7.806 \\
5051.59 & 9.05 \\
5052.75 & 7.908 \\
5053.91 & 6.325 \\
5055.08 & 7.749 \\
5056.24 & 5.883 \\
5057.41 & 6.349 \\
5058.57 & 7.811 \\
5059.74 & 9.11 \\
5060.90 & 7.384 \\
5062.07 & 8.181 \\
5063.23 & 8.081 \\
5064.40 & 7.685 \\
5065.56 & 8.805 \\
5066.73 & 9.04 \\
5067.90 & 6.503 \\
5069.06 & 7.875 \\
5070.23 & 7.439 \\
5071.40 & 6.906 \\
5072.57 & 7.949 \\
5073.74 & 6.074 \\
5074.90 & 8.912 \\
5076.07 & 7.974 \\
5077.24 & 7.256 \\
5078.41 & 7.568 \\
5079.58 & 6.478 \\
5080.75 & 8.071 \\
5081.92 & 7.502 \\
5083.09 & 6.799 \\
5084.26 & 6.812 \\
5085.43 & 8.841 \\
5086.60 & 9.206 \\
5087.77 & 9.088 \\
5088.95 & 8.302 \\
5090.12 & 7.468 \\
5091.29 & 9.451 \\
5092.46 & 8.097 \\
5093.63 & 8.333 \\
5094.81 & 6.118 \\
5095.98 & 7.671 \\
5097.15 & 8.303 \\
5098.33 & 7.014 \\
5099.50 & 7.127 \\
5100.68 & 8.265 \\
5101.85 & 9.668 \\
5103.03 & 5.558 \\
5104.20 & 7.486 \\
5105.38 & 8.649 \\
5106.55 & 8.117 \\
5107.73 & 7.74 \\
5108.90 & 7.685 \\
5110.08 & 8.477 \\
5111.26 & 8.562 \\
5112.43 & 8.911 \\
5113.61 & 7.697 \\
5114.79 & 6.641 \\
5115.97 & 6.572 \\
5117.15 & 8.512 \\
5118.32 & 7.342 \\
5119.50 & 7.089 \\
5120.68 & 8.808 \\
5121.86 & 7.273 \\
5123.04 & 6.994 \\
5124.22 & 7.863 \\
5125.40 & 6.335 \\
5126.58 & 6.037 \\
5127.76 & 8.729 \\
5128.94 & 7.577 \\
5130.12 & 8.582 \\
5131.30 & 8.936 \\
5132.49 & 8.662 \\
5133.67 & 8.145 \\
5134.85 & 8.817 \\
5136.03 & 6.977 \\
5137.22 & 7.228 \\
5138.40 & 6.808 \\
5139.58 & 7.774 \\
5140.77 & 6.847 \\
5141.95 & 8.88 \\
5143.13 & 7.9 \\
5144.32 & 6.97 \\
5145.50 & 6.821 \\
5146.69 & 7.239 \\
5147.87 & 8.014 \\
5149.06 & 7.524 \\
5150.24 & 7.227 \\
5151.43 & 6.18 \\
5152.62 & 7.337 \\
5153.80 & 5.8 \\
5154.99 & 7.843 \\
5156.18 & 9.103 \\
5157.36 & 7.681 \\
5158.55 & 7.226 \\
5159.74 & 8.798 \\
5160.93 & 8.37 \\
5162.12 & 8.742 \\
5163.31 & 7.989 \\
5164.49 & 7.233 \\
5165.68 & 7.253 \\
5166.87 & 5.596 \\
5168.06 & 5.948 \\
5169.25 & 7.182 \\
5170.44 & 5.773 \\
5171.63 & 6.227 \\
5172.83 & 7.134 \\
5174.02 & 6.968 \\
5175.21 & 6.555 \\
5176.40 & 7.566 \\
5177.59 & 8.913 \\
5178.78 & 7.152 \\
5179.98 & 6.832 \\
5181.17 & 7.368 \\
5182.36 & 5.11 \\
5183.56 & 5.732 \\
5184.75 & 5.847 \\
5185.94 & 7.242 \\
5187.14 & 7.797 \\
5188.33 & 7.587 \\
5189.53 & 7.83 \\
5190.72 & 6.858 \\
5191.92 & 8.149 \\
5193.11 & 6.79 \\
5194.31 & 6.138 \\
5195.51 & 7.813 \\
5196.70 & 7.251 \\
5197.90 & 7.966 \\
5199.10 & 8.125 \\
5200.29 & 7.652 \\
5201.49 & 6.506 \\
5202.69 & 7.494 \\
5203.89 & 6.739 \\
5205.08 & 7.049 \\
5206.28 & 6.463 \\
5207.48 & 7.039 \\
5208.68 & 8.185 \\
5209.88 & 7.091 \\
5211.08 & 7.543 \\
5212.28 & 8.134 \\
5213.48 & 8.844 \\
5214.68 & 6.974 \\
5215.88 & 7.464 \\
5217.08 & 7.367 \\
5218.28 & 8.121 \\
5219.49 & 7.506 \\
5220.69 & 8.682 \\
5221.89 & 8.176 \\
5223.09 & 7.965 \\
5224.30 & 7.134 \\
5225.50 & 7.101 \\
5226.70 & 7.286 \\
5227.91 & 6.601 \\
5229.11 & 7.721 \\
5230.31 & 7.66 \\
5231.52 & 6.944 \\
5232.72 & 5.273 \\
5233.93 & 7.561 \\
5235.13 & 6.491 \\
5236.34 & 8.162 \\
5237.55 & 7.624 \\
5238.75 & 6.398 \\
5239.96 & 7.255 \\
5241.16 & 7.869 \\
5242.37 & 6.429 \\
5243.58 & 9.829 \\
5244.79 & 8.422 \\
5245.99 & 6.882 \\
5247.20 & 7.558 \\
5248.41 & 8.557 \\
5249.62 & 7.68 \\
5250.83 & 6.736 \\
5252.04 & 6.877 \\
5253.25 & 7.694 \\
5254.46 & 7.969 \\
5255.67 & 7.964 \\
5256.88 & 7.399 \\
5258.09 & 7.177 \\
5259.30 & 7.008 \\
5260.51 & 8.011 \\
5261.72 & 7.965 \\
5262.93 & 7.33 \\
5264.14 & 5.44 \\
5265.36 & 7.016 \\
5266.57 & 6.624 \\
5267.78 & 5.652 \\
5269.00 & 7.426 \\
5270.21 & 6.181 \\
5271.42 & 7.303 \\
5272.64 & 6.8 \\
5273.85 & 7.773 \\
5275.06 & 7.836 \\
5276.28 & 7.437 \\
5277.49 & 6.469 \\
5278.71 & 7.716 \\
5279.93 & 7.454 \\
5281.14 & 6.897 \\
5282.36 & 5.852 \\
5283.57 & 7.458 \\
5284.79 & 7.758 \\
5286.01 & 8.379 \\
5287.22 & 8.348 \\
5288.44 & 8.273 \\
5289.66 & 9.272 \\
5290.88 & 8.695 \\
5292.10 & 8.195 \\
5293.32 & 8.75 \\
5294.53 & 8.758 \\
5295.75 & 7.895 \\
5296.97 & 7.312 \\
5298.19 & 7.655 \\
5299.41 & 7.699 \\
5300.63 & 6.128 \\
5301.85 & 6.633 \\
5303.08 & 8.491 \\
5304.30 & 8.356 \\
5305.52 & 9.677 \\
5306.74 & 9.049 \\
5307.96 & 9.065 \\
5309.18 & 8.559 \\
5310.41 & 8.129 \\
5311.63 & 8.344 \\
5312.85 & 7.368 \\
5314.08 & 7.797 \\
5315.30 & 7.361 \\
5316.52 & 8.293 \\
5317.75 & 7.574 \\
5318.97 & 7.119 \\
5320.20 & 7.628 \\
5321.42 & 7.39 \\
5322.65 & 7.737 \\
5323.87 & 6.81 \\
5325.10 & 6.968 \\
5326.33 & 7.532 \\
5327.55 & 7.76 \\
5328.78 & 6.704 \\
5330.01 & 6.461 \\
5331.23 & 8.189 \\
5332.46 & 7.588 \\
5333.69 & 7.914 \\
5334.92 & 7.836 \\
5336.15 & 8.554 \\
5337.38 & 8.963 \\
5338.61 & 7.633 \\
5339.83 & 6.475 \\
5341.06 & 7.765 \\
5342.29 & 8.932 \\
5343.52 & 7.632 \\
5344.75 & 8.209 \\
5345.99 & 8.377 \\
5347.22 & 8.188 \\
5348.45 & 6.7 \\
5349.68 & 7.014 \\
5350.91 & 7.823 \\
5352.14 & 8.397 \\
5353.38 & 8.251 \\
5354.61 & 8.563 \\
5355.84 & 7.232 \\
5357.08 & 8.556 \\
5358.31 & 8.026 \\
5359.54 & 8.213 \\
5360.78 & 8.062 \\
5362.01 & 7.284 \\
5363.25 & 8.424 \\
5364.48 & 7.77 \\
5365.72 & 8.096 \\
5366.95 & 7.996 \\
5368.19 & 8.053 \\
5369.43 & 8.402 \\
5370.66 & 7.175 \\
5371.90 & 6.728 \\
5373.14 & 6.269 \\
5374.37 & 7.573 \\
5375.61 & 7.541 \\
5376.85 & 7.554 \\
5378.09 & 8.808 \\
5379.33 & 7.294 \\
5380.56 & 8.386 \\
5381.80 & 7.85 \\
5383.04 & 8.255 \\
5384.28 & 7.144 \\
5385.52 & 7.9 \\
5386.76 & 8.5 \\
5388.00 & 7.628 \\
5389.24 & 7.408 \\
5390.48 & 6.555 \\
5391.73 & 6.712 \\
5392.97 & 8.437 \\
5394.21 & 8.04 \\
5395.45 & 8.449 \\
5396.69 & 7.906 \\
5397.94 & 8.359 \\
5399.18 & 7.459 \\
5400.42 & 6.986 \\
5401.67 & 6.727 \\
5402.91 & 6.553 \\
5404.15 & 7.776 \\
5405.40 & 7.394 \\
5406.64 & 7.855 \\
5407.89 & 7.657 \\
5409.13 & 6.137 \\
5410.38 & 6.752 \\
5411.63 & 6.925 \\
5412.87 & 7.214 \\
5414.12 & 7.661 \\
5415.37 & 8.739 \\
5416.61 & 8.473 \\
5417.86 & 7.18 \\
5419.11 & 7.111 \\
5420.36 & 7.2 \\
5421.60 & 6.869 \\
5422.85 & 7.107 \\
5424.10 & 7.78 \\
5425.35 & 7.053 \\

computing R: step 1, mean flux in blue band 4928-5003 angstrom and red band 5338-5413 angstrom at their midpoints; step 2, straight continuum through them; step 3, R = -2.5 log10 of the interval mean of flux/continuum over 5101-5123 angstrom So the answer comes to 0.015 mag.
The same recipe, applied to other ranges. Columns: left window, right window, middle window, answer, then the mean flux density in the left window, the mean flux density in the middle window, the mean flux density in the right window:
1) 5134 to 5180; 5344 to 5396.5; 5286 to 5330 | -0.03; 7.35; 7.91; 7.81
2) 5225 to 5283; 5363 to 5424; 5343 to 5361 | -0.07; 7.24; 7.95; 7.57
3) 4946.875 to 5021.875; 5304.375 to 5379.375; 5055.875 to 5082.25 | 0.05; 7.99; 7.62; 7.83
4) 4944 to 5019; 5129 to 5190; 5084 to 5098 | -0.07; 8.02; 8.15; 7.36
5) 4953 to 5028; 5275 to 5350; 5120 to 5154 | 0.05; 7.98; 7.55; 7.79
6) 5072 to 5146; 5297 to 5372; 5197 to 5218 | 0.05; 7.75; 7.46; 7.83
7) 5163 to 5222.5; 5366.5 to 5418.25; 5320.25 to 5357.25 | -0.03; 7.22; 7.73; 7.58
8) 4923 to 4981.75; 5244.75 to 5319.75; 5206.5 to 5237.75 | 0.04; 8.16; 7.47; 7.63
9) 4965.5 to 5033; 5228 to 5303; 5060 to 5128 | 0.00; 7.89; 7.75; 7.44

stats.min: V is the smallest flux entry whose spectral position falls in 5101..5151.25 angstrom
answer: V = 5.558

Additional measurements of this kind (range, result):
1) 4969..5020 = 5.83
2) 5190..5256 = 5.273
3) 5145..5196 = 5.11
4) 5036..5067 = 5.883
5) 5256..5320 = 5.44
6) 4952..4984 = 6.297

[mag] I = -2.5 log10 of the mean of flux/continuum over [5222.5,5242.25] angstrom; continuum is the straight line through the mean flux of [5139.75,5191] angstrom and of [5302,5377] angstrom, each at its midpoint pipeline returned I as 0.04 mag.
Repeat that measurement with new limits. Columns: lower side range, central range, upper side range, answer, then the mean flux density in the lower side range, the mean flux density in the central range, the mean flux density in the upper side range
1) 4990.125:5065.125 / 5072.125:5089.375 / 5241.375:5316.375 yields -0.006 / 7.76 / 7.78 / 7.66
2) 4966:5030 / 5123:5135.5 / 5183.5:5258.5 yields -0.044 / 7.88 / 7.92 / 7.42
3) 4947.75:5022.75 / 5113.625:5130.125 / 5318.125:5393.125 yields 0.064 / 7.96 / 7.42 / 7.72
